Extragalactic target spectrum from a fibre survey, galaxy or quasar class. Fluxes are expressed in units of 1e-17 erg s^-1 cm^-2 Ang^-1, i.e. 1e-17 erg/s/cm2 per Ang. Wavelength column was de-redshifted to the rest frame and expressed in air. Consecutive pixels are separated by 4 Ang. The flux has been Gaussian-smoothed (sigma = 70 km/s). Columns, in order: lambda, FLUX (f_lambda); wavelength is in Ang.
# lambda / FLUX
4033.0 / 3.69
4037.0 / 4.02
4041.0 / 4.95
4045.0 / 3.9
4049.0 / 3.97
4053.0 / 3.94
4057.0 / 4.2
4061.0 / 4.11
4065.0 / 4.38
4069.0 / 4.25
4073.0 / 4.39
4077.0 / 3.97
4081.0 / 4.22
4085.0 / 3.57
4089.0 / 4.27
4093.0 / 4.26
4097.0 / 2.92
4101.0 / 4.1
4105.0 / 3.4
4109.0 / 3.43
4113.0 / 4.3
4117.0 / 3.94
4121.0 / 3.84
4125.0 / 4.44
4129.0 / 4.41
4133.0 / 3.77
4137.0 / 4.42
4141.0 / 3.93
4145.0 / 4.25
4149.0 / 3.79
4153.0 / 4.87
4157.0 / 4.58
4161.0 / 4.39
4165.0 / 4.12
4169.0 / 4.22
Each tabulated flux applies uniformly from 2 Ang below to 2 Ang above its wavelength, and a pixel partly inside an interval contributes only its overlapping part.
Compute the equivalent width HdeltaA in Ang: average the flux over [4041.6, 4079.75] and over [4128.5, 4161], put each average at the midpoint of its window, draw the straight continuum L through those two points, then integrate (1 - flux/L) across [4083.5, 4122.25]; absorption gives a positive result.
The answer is 3.7 Ang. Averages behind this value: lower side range 4.16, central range 3.81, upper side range 4.25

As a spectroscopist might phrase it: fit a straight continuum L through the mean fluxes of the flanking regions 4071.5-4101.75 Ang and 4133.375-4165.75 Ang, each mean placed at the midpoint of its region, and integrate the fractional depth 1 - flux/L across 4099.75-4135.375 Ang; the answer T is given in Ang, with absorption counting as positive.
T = 1.30 Ang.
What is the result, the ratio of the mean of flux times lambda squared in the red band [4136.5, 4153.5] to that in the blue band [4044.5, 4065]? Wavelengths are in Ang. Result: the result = 1.07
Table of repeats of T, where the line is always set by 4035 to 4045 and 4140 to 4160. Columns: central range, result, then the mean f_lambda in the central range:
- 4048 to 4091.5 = 2.3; 4.12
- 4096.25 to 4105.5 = 1.7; 3.56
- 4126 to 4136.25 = 0.4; 4.16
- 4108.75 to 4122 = 1.2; 3.94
